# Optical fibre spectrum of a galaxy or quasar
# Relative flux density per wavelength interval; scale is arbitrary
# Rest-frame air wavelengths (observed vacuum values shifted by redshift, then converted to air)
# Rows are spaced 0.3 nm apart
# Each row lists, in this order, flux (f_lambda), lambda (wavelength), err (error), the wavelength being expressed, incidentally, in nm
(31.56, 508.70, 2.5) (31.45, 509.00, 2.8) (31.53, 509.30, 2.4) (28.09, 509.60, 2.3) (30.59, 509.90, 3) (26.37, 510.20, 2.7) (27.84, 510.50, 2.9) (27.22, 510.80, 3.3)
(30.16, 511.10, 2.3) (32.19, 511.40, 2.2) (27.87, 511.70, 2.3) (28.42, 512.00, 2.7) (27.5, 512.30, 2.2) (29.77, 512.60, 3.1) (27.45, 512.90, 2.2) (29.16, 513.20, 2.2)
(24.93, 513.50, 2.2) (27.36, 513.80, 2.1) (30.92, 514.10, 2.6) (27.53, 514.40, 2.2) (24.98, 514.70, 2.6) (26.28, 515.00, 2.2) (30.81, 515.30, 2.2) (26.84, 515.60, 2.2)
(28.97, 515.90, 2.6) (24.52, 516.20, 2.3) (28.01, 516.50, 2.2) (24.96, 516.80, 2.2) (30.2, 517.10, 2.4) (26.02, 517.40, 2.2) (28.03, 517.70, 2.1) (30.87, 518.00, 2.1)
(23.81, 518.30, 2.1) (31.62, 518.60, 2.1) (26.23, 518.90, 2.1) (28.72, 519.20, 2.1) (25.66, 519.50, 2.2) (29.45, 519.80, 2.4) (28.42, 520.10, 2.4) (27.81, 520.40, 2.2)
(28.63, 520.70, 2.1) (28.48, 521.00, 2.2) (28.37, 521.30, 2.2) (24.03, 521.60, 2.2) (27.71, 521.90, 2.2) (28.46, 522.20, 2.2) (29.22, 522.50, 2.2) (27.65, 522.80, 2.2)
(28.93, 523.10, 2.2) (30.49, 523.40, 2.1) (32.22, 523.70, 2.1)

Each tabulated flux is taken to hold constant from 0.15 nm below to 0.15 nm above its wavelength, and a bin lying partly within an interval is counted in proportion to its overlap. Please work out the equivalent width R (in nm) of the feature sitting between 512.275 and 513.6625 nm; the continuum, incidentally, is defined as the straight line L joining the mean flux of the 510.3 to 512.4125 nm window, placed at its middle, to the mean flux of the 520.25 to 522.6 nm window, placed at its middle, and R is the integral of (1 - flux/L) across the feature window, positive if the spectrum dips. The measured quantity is 0.038 nm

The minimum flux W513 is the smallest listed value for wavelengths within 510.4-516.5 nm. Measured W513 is 24.52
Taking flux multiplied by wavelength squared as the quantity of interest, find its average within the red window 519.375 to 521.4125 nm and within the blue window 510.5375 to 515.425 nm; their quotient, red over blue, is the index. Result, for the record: 1.0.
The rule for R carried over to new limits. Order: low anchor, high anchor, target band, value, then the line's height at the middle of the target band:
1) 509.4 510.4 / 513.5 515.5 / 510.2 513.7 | -0.02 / 28.1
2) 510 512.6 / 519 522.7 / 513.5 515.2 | 0.06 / 28.3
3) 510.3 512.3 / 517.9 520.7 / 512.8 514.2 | 0.03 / 28.6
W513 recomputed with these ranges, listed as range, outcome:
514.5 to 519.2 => 23.81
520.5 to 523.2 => 24.03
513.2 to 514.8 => 24.93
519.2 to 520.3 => 25.66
